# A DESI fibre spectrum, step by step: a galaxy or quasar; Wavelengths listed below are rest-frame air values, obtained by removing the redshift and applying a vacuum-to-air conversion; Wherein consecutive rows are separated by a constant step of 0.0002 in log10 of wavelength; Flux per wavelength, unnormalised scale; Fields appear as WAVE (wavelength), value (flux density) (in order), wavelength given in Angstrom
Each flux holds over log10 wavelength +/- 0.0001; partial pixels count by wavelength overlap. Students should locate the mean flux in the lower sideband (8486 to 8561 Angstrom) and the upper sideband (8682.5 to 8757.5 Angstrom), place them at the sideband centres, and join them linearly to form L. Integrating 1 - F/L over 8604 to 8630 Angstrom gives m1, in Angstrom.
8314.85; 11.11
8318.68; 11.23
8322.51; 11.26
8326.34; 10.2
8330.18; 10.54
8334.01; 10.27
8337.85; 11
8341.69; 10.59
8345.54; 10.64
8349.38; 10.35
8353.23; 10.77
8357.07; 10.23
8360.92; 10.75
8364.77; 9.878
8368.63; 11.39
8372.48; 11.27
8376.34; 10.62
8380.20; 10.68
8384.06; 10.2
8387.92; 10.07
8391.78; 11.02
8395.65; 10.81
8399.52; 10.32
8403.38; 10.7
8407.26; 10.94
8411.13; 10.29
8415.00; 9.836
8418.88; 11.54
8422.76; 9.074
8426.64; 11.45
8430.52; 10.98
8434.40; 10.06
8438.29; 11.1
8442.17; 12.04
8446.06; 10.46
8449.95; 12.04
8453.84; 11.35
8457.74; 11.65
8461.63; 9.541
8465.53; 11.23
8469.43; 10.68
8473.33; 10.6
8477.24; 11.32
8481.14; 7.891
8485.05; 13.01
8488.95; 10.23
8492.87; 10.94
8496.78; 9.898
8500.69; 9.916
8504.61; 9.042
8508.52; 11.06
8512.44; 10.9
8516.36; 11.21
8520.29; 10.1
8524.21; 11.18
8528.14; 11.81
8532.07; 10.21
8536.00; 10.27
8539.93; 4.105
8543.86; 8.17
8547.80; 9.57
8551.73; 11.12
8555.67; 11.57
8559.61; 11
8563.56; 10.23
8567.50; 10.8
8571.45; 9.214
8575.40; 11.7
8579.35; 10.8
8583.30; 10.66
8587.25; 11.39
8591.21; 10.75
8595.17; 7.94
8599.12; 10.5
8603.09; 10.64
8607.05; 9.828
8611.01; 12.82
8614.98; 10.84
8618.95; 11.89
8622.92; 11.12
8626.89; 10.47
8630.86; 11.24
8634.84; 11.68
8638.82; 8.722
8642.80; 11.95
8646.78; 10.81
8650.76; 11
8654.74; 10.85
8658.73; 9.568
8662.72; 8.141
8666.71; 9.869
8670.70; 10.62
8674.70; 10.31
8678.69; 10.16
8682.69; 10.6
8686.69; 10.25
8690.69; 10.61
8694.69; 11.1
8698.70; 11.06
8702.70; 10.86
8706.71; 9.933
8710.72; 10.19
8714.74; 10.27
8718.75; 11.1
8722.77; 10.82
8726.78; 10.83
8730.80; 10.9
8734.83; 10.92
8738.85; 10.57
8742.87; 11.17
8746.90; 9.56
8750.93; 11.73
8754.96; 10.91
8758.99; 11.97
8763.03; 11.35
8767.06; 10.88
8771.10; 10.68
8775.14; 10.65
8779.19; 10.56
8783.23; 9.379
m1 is -1.8 Angstrom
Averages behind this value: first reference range 10.2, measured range 11.1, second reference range 10.7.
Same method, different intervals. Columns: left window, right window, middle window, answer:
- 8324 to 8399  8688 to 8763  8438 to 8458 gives -1.5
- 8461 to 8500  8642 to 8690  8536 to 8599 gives 2.8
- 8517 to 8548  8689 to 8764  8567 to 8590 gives -2.2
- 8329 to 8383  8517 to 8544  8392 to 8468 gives -4.7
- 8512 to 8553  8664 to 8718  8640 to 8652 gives -1.0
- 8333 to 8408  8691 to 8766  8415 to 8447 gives -0.4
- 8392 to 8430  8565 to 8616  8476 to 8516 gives 0.6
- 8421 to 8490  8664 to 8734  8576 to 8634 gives -0.9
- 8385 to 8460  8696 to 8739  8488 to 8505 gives 1.1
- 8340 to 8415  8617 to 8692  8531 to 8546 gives 3.5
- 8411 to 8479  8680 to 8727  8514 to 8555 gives 3.6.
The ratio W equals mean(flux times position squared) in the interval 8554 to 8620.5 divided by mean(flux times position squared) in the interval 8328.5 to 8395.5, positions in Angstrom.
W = 1.07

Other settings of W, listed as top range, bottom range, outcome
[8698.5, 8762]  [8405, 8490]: 1.07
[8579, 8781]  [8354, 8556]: 1.07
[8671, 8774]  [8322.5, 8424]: 1.10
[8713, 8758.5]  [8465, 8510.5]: 1.10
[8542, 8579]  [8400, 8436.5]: 1.02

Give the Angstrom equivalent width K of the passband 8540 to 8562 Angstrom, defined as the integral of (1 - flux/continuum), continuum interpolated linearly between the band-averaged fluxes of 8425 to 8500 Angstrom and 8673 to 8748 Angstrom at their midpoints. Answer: 2.1 Angstrom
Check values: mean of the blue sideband 10.8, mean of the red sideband 10.6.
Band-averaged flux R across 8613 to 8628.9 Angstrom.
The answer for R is 11.1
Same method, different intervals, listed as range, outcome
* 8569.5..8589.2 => 10.8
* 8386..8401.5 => 10.6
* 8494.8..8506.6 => 9.63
